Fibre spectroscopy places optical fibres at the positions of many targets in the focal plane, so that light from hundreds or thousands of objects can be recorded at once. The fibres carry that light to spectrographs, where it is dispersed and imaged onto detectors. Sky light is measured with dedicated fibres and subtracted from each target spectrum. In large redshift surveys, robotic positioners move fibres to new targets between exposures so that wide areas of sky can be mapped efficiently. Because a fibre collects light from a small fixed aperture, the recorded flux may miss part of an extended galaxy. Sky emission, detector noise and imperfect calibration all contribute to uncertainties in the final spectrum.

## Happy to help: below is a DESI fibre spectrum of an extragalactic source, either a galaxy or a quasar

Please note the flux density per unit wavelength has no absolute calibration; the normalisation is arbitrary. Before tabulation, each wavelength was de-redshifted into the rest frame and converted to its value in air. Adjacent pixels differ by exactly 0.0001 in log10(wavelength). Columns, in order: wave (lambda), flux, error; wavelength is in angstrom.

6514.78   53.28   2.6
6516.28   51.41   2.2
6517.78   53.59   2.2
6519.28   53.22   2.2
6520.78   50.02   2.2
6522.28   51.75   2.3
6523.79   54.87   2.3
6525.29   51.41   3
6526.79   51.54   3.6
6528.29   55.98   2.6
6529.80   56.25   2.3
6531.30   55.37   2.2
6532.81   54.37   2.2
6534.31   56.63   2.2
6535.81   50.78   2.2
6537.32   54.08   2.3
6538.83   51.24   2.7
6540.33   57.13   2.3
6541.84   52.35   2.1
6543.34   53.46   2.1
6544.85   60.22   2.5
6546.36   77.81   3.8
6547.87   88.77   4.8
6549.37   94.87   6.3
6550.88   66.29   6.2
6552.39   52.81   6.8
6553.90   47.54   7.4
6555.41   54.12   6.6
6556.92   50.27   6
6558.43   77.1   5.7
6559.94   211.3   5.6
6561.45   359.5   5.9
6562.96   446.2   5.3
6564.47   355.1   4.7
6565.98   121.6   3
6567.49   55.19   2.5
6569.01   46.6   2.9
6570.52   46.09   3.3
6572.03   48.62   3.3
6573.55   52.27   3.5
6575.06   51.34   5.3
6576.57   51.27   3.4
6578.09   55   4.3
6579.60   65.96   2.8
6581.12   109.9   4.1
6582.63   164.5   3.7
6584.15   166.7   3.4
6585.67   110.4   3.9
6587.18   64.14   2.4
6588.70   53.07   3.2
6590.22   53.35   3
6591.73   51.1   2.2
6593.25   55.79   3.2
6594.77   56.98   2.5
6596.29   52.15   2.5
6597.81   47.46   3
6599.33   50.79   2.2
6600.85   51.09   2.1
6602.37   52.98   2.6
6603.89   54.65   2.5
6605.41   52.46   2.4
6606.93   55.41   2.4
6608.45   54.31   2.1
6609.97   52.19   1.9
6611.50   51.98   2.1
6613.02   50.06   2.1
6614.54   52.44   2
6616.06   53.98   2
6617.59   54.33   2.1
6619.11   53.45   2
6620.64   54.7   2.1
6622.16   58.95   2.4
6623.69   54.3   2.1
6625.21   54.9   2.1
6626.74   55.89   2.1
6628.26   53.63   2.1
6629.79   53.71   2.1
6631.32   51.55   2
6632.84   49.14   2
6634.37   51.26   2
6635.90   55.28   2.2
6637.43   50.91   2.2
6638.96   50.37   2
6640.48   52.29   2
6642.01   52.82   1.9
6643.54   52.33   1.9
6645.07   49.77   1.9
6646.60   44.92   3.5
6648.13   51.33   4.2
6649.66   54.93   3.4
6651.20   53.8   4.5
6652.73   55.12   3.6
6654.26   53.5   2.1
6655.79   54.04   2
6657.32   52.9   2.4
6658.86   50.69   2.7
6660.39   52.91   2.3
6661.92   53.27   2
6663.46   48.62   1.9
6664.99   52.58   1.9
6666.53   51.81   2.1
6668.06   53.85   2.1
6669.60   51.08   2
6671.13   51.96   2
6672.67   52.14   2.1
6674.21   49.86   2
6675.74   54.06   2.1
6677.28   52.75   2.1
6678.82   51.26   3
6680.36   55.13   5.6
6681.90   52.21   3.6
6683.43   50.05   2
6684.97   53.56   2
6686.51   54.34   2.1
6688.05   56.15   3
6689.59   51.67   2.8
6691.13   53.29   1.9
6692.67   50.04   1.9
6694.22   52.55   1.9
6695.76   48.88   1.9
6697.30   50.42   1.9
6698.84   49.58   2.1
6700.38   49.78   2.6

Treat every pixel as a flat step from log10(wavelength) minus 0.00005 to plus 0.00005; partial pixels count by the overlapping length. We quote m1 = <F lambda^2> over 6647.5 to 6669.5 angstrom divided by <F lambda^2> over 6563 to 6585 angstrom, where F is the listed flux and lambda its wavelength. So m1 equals 0.5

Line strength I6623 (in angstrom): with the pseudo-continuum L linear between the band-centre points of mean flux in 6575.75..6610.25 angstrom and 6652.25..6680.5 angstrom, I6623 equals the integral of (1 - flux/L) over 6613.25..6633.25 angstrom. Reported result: 2.6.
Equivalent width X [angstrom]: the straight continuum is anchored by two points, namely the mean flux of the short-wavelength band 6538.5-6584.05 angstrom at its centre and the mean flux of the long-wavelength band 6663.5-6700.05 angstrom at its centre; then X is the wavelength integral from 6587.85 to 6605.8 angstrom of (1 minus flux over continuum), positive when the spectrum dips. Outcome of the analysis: 7.4 angstrom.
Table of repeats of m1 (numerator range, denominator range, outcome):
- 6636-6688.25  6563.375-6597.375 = 0.60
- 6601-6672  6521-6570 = 0.57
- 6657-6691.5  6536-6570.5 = 0.48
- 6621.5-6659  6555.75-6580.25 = 0.42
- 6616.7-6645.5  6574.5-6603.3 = 0.75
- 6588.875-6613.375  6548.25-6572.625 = 0.40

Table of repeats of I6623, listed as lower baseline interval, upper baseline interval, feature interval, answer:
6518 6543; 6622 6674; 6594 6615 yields 0.1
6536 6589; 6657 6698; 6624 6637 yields 3.5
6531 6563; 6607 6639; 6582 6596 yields -2.6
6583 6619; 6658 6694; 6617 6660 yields 3.1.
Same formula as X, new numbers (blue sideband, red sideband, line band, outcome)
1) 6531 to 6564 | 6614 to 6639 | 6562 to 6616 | -3.8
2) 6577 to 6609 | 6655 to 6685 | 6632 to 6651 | 2.4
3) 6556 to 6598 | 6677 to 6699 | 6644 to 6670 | 6.1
